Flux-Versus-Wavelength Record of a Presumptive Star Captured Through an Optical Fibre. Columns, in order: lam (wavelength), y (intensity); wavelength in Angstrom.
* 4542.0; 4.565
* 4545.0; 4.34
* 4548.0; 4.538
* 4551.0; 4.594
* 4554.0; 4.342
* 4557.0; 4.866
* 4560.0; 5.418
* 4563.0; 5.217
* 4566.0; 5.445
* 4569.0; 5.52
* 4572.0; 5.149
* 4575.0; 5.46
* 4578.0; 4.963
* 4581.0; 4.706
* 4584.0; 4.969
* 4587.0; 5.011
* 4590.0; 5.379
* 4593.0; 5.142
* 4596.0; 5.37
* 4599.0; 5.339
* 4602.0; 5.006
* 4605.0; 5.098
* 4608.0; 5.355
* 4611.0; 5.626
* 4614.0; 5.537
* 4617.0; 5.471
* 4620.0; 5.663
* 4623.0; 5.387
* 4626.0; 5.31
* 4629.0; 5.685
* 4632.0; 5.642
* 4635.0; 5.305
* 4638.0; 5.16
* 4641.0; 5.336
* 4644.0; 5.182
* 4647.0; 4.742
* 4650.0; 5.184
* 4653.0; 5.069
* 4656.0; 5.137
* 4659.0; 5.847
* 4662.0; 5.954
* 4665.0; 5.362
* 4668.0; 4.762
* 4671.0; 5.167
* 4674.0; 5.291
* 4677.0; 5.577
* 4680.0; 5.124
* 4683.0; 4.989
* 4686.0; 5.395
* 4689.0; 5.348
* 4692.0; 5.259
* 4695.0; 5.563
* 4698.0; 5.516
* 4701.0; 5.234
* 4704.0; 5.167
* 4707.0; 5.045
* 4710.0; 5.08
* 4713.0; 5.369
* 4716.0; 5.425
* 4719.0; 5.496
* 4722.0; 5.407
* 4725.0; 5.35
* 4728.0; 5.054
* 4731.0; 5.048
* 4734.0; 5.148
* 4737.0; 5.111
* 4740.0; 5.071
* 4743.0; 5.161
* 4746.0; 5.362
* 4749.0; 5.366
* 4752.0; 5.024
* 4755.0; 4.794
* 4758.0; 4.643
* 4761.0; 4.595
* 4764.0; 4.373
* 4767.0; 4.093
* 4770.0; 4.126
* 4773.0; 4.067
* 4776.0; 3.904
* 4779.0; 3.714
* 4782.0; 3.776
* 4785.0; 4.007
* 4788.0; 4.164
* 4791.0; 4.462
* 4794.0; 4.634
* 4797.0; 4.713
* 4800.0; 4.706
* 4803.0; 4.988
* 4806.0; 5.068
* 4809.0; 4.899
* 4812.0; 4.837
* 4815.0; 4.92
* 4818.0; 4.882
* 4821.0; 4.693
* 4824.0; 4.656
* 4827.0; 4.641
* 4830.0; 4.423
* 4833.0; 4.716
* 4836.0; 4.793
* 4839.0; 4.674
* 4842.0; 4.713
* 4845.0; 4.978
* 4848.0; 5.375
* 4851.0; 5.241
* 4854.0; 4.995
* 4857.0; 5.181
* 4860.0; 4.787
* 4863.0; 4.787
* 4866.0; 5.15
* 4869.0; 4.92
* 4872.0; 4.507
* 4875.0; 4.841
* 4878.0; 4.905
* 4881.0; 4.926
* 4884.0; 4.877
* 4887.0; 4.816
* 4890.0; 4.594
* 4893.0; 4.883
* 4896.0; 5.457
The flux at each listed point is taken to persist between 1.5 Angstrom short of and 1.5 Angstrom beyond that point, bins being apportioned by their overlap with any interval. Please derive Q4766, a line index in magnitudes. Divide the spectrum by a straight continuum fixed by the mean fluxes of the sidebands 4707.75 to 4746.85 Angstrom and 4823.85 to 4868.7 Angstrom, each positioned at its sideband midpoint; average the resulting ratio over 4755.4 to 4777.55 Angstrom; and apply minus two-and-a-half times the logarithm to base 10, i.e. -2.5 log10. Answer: 0.19 mag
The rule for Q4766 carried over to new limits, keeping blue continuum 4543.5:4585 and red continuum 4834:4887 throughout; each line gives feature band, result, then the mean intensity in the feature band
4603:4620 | -0.10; 5.43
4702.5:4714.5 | -0.05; 5.17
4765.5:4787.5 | 0.24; 3.96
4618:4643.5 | -0.10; 5.43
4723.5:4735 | -0.05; 5.15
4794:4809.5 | 0.02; 4.85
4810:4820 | 0.01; 4.87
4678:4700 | -0.08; 5.32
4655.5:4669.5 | -0.10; 5.43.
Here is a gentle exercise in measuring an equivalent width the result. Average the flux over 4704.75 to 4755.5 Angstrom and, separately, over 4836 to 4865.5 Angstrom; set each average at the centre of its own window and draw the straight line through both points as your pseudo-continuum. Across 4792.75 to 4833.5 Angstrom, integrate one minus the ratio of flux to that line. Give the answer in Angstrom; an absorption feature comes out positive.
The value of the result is 2.2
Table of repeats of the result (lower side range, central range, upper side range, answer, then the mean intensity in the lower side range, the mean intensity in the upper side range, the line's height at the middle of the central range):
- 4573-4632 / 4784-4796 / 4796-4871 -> 1.5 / 5.3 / 4.87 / 4.95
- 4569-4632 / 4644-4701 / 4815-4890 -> -1.3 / 5.3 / 4.85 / 5.17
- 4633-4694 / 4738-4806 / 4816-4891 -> 6.5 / 5.27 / 4.85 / 5.03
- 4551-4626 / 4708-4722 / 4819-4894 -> -0.8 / 5.22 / 4.84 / 5.04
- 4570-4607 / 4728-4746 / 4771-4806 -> -2.4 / 5.14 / 4.32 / 4.53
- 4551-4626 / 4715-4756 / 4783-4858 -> -2.3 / 5.22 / 4.76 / 4.93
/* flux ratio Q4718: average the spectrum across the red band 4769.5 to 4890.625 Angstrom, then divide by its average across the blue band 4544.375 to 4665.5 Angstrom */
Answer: 0.90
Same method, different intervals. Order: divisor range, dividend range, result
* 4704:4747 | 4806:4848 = 0.92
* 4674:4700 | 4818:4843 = 0.88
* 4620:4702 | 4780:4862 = 0.89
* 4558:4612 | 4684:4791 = 0.94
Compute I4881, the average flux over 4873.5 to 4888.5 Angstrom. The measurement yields 4.87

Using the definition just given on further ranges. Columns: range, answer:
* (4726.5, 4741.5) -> 5.09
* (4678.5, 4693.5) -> 5.22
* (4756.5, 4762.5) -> 4.62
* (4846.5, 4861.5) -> 5.12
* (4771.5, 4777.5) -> 3.99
